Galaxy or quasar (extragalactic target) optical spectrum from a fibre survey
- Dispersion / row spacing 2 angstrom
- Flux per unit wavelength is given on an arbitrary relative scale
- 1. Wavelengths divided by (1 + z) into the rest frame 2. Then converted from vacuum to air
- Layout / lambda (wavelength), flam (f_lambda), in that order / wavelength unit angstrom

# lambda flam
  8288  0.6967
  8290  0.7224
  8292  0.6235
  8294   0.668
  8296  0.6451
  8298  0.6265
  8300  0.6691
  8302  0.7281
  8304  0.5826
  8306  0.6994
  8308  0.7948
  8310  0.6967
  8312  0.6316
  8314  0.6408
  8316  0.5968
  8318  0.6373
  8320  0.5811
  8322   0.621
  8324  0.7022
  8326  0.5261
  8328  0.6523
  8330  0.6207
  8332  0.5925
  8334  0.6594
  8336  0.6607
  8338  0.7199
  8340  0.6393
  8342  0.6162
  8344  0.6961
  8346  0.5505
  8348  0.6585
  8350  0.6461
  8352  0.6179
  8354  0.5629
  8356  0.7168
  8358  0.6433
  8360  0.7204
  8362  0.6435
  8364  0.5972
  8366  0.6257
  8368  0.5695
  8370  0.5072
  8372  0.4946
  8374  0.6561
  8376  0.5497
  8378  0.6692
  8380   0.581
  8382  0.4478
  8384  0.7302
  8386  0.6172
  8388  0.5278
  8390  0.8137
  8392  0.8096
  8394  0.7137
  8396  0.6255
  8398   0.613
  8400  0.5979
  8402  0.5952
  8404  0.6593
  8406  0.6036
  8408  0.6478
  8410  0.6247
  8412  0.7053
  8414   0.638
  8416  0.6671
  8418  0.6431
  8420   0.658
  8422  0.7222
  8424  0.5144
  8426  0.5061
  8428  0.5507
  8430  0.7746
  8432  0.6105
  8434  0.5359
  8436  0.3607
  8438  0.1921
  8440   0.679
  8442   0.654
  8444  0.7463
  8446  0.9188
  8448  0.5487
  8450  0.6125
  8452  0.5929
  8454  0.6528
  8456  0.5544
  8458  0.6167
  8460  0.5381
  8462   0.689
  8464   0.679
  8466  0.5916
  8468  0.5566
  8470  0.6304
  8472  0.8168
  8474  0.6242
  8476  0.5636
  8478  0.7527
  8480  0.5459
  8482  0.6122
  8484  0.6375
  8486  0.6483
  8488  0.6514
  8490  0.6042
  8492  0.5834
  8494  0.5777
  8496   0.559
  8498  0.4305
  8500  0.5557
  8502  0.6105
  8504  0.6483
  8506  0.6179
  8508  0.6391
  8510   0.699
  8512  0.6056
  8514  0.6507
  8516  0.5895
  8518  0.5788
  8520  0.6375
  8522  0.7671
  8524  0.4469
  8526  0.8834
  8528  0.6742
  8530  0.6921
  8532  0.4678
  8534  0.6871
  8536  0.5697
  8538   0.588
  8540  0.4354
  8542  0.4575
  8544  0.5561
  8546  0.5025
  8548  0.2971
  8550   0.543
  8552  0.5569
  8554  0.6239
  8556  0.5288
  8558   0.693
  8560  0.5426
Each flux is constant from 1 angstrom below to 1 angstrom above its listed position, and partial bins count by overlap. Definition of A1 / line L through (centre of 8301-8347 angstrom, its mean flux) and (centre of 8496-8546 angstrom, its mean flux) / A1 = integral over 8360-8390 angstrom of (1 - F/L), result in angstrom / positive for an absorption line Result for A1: 1.66 angstrom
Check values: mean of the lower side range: 0.645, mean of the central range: 0.599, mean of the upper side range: 0.601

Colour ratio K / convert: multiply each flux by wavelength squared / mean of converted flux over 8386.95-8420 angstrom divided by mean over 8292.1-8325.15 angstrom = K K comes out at 1.02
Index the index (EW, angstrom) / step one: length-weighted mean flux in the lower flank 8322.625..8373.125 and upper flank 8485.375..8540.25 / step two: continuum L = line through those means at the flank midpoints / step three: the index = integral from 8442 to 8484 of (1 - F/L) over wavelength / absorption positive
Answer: -1.7 angstrom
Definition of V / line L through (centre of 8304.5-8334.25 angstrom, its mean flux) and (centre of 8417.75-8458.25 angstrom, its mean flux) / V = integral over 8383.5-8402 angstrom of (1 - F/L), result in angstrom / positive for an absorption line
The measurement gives -1.5 angstrom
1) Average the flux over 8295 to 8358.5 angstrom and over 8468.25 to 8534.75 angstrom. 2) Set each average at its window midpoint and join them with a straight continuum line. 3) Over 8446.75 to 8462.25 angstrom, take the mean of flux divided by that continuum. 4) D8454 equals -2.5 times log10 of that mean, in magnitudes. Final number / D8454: 0.05 mag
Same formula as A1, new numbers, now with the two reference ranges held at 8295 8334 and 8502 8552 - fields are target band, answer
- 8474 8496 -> -0.4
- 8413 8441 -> 1.9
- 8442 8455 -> -1.4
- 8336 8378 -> 0.7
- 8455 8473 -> -0.7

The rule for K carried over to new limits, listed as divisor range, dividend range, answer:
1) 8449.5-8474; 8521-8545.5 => 0.97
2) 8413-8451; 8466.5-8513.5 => 1.03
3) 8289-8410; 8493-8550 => 0.96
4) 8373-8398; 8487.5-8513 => 0.95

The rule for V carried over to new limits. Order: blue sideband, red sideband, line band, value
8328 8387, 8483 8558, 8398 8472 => -1.09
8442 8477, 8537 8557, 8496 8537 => -4.91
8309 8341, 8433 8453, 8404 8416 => -0.97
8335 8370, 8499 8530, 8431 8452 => 1.75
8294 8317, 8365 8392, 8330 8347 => -0.05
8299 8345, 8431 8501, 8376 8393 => -0.37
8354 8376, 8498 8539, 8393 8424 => -1.39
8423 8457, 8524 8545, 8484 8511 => -0.53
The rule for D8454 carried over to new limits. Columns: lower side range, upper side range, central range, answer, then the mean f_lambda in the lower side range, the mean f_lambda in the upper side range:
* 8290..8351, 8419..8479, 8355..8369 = -0.01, 0.647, 0.615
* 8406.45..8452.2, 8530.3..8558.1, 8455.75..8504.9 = -0.06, 0.613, 0.535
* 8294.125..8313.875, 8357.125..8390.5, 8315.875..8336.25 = 0.05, 0.673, 0.608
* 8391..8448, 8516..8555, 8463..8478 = -0.07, 0.626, 0.577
